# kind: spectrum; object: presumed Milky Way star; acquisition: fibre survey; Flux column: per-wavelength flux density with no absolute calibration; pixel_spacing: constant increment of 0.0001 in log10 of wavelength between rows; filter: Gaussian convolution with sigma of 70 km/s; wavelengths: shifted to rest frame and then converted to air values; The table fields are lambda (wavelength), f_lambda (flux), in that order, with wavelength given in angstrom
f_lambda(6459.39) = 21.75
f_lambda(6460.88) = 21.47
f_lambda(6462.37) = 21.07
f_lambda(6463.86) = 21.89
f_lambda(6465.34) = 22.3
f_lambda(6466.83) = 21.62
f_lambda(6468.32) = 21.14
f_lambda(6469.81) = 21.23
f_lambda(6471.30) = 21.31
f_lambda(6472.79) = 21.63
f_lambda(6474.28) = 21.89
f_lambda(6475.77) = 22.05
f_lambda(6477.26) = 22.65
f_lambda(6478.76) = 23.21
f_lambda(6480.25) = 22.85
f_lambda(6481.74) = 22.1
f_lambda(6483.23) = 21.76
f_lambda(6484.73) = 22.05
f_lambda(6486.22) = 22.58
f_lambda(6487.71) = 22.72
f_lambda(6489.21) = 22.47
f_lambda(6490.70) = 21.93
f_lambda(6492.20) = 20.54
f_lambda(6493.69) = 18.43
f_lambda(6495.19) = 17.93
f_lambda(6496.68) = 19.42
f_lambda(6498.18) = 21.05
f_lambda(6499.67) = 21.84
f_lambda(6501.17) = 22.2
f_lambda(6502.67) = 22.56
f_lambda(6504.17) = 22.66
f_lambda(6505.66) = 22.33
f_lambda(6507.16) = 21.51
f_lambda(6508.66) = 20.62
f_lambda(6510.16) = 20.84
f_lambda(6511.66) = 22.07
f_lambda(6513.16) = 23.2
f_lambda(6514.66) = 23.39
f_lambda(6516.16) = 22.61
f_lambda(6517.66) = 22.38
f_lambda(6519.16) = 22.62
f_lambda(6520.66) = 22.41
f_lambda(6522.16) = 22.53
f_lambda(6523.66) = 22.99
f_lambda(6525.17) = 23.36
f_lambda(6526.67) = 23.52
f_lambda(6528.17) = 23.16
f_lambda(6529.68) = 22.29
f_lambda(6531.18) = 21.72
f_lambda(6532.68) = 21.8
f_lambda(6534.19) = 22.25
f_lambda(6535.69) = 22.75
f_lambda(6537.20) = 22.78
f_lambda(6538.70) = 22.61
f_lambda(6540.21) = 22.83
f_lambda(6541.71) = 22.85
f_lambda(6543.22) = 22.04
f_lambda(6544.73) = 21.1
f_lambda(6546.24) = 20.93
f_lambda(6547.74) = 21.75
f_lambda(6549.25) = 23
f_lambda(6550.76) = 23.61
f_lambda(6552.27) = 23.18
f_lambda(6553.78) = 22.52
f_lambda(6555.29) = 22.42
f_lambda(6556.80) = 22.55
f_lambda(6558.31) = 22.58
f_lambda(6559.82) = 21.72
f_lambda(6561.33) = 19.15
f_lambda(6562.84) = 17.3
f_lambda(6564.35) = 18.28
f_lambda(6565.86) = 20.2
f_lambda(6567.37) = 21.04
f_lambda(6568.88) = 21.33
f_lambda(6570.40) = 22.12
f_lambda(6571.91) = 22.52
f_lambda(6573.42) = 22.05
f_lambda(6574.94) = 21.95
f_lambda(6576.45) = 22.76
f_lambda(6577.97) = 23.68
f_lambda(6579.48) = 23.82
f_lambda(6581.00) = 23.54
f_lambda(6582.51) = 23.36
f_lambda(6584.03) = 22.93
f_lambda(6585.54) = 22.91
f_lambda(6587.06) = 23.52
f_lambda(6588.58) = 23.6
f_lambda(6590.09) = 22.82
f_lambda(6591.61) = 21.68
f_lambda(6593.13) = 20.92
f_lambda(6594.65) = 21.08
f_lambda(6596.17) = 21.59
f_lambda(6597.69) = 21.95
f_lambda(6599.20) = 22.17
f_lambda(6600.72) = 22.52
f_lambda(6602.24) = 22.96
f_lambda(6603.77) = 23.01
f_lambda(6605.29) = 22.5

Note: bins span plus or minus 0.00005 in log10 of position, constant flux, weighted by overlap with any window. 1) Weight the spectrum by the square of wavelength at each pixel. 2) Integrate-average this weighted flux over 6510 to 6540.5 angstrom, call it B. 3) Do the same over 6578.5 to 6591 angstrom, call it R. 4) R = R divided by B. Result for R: 1.05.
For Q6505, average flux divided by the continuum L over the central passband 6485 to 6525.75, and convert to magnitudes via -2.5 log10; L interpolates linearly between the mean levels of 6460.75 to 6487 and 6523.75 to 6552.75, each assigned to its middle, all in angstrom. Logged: 0.02 mag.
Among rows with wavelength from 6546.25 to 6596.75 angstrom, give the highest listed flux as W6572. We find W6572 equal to 23.82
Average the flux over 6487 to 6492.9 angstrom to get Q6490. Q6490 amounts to 21.9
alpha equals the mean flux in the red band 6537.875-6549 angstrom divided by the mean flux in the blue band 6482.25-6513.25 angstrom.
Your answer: 1.0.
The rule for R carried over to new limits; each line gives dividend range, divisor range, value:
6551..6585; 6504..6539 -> 0.99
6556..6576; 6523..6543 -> 0.94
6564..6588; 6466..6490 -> 1.04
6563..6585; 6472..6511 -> 1.04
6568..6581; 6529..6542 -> 1.02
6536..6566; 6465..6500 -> 1.03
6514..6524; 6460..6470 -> 1.07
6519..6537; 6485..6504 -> 1.08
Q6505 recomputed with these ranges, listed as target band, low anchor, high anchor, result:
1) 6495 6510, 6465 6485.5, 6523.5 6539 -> 0.05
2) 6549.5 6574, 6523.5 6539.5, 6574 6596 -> 0.06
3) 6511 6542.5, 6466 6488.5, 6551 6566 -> -0.06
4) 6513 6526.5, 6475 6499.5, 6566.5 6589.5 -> -0.04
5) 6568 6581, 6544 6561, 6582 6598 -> -0.01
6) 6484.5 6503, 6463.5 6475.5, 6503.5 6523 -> 0.04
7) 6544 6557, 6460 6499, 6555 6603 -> -0.02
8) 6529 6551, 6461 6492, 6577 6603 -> 0.00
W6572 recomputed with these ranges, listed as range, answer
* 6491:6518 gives 23.39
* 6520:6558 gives 23.61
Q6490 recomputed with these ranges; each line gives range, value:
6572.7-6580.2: 22.8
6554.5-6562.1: 21.7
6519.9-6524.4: 22.7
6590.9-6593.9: 21.3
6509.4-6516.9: 22.4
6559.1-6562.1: 20.4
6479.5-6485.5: 22.2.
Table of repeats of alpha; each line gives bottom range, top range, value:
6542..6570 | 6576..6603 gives 1.06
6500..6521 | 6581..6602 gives 1.01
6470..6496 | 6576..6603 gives 1.05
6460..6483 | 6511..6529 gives 1.04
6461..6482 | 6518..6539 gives 1.03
